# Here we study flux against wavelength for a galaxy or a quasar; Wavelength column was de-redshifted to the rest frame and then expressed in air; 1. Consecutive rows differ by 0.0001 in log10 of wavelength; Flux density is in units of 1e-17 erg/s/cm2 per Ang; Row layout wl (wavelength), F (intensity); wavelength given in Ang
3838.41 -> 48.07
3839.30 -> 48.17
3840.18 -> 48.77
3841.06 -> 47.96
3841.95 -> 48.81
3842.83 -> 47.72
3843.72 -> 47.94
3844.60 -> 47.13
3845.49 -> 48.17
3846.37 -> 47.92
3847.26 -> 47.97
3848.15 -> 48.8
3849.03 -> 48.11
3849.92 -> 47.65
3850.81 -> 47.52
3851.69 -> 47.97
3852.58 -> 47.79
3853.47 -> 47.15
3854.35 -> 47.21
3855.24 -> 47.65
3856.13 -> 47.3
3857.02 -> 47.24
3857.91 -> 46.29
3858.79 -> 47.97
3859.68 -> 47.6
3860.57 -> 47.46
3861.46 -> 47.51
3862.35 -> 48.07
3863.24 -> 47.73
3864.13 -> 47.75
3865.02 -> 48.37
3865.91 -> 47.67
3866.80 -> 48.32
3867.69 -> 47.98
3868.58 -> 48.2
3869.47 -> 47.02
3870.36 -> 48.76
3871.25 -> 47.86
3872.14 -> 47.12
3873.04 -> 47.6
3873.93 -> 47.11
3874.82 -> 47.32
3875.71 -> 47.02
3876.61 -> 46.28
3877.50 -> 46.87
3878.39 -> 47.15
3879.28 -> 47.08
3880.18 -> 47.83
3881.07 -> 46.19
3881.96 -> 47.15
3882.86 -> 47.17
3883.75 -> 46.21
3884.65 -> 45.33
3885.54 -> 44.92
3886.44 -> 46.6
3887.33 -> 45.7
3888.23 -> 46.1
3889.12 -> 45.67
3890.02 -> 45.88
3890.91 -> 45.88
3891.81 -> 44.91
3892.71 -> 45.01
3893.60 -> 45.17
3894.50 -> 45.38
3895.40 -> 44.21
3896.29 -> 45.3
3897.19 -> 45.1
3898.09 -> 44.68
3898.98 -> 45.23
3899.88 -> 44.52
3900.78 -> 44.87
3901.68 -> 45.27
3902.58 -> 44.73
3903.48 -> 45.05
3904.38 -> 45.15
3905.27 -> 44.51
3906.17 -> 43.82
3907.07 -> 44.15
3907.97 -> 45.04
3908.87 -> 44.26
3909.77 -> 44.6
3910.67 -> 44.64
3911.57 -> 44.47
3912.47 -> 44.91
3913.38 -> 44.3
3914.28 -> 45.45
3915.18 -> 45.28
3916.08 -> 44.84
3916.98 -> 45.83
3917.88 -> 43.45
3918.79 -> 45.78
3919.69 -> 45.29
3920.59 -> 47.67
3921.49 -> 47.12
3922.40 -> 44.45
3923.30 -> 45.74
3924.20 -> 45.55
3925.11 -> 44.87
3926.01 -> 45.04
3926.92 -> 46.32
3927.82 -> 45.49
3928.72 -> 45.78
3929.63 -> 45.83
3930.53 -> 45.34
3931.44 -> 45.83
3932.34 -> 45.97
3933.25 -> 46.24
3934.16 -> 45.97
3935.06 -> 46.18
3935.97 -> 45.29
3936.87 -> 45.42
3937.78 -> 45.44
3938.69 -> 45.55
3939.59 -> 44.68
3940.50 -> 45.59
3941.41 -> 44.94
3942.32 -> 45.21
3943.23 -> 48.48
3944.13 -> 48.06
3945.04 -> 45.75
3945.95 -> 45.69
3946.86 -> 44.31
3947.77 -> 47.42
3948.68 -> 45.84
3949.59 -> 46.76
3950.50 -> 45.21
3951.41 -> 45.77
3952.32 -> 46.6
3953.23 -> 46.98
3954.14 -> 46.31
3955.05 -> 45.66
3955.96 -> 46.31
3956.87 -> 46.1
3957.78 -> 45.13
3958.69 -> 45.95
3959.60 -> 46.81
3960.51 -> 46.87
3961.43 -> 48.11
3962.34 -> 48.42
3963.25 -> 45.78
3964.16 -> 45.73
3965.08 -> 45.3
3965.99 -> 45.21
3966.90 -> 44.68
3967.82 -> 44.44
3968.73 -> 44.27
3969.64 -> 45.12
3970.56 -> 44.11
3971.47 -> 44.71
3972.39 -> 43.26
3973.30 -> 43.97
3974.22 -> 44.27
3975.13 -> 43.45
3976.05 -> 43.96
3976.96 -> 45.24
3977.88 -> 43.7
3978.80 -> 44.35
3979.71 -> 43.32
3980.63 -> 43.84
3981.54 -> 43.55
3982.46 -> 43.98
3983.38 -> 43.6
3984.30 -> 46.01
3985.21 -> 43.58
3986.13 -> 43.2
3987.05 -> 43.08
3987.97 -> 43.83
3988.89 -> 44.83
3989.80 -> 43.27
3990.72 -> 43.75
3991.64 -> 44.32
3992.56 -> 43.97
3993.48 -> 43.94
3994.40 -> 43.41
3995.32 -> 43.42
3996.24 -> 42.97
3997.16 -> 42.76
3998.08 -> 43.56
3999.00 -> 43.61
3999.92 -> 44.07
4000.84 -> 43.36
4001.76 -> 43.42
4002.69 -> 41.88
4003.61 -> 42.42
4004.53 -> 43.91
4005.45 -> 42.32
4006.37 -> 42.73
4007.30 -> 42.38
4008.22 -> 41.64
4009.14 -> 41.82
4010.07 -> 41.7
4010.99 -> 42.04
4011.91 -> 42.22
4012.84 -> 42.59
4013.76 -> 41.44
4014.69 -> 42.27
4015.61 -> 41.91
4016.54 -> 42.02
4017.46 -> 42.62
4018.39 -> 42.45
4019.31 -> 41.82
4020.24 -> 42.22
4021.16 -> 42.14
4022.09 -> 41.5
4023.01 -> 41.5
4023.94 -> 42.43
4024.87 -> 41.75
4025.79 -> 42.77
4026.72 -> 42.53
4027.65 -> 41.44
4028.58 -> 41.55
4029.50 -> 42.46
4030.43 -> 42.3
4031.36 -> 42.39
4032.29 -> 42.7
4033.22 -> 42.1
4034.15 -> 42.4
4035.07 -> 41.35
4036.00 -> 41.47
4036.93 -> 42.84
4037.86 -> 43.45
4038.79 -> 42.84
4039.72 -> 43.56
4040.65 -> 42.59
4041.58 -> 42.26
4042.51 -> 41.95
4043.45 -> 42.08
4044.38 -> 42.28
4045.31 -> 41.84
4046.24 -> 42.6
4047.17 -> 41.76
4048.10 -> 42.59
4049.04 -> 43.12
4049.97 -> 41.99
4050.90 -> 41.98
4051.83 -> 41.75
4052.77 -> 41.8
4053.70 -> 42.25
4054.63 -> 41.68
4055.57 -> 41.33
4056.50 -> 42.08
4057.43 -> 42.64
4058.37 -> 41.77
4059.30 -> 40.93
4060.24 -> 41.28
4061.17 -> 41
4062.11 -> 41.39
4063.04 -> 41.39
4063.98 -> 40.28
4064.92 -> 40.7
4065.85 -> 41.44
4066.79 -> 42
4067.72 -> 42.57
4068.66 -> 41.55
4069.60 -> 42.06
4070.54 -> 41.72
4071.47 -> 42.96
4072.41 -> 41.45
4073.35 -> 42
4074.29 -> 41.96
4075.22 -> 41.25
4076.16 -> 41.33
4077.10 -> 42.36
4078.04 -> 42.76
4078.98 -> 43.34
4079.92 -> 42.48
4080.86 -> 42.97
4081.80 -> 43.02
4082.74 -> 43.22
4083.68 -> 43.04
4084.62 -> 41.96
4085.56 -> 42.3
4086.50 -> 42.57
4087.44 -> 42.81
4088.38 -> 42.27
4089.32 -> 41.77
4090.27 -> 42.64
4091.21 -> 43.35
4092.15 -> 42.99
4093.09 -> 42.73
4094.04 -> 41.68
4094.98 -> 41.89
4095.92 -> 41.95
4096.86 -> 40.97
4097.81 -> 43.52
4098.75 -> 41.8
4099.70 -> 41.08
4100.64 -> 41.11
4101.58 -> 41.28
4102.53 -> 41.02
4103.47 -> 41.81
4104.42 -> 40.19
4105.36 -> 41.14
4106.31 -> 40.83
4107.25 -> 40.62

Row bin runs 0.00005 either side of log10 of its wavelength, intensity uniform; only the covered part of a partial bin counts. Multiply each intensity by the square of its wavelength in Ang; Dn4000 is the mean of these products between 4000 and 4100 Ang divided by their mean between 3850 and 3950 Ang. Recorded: 0.99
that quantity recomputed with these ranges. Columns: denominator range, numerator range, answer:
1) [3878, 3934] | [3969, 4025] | 0.99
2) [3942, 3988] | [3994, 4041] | 0.96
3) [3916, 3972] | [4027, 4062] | 0.97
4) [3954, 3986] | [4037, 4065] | 0.97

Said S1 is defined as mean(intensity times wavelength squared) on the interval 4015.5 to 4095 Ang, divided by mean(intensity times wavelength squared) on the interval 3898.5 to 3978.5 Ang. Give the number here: 1.0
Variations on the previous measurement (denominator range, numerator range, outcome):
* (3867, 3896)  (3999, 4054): 0.98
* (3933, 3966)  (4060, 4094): 0.97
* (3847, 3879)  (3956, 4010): 0.99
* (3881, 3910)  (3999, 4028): 0.99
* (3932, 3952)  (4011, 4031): 0.95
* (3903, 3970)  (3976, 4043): 0.97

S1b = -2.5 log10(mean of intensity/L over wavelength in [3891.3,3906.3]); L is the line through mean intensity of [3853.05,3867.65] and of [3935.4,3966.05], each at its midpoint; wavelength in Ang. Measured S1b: 0.05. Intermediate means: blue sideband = 47.6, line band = 44.9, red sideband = 46.1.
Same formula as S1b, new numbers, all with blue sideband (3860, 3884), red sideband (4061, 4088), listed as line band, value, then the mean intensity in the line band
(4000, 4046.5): 0.03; 42.3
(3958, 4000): 0.00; 44.4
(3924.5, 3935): 0.00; 45.7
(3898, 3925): 0.03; 45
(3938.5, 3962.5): -0.02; 46.2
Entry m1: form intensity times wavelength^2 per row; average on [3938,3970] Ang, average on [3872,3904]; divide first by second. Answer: 1.04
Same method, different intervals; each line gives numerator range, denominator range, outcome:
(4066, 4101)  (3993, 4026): 1.03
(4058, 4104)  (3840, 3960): 0.99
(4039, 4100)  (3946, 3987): 0.98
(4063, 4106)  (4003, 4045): 1.02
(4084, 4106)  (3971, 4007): 1.01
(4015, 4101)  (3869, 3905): 1.00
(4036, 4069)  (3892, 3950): 0.99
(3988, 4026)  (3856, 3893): 0.97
